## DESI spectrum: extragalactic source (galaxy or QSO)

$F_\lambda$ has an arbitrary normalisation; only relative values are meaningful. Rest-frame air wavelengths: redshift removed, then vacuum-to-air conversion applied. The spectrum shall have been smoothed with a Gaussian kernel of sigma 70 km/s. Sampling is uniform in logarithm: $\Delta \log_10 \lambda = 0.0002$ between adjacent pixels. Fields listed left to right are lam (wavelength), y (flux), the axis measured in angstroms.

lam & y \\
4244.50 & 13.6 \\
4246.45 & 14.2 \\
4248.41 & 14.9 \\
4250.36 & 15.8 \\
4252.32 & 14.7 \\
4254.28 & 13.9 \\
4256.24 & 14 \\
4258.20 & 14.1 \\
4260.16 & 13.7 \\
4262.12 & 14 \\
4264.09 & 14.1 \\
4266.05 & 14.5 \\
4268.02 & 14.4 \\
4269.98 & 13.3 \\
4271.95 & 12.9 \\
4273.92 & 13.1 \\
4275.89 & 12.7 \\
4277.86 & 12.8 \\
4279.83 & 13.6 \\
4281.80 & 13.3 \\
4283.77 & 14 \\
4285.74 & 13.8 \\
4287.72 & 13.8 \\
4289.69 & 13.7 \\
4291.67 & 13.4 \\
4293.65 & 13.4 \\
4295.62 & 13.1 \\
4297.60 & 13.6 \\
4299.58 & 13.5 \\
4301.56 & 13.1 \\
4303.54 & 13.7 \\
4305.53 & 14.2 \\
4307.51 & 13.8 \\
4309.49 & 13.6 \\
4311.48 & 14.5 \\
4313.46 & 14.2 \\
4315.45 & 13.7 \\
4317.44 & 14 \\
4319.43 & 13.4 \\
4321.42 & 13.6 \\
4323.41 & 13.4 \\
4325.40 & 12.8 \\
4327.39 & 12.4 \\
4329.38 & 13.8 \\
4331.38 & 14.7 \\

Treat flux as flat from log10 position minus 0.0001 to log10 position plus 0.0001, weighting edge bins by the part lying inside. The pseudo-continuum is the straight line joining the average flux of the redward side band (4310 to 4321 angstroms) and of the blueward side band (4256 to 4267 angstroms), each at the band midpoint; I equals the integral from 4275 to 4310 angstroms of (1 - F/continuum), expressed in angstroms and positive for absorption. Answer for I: 1.2 angstroms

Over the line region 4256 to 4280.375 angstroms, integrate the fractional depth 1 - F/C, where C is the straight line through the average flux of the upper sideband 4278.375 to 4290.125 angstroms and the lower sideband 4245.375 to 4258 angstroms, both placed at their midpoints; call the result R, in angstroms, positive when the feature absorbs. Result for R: 0.85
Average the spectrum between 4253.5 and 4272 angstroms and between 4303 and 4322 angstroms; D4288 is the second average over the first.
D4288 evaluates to 1.00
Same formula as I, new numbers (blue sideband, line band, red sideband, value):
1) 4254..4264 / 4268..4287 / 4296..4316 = 0.7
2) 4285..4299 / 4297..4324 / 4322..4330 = -0.9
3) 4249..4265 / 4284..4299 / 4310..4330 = 0.4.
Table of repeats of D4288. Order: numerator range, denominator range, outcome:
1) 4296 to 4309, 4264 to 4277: 1.01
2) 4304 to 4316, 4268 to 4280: 1.06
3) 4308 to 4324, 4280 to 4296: 1.02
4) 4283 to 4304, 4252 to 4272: 0.97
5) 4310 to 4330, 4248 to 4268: 0.95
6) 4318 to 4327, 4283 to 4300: 0.98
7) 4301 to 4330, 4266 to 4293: 1.01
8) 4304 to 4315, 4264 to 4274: 1.02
